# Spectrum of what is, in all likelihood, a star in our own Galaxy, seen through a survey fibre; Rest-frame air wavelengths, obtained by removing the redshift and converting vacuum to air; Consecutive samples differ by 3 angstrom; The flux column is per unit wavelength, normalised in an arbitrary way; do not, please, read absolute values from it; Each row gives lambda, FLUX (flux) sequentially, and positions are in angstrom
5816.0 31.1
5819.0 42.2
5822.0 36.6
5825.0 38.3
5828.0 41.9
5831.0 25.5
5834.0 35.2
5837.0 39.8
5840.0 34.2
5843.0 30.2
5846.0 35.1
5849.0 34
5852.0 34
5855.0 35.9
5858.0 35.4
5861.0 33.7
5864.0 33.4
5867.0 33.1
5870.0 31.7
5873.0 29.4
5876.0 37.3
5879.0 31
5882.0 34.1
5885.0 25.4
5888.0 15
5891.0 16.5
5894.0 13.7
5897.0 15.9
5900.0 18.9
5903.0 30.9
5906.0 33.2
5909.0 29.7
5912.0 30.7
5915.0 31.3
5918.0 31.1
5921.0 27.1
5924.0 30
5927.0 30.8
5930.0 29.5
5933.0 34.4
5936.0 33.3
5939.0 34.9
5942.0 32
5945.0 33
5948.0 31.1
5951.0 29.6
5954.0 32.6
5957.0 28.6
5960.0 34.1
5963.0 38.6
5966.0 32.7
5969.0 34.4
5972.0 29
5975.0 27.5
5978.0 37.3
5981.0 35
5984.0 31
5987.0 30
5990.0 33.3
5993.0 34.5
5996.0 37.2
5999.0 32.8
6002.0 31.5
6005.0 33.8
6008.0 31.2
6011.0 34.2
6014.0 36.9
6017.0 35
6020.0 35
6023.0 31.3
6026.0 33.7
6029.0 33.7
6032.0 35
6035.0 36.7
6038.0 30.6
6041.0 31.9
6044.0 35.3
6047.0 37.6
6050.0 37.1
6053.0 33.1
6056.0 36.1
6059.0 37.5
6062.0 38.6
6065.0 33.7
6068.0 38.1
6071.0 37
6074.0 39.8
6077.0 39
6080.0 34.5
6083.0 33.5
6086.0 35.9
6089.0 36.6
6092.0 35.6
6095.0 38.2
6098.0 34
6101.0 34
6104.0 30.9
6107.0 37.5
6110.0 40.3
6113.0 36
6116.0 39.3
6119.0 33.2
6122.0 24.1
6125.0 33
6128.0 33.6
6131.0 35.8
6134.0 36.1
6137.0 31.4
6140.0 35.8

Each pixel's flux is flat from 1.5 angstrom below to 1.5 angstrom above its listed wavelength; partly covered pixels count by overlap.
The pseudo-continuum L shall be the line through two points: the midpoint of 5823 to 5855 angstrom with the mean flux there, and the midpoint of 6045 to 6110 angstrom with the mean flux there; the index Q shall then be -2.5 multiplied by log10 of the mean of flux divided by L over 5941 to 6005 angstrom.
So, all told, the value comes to 0.09 mag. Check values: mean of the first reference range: 34.9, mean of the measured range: 32.7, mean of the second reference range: 36.2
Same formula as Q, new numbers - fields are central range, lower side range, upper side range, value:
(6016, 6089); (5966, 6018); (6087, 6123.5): -0.040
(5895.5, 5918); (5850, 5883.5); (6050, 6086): 0.235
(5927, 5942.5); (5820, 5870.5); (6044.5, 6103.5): 0.084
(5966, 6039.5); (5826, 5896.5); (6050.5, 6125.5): 0.017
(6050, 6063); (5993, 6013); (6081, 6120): -0.046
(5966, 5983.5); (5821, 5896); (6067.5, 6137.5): 0.025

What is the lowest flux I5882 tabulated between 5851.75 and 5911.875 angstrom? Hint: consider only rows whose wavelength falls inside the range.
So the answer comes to 13.7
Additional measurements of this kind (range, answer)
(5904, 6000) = 27.1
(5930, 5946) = 29.5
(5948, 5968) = 28.6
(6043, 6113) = 30.9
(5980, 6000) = 30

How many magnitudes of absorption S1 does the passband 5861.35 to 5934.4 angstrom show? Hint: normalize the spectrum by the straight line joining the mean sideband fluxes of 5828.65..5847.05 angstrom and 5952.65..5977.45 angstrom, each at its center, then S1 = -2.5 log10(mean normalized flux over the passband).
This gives 0.17 mag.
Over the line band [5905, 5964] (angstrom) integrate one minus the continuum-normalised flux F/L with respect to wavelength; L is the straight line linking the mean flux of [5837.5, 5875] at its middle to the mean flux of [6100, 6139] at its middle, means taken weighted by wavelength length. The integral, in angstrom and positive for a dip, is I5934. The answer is 3.6 angstrom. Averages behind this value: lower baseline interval 33.6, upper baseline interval 34.3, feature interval 31.7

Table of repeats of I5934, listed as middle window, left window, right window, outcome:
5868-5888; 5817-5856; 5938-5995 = 2.50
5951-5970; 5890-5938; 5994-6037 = -1.64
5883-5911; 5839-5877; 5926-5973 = 8.96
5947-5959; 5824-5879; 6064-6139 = 1.40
